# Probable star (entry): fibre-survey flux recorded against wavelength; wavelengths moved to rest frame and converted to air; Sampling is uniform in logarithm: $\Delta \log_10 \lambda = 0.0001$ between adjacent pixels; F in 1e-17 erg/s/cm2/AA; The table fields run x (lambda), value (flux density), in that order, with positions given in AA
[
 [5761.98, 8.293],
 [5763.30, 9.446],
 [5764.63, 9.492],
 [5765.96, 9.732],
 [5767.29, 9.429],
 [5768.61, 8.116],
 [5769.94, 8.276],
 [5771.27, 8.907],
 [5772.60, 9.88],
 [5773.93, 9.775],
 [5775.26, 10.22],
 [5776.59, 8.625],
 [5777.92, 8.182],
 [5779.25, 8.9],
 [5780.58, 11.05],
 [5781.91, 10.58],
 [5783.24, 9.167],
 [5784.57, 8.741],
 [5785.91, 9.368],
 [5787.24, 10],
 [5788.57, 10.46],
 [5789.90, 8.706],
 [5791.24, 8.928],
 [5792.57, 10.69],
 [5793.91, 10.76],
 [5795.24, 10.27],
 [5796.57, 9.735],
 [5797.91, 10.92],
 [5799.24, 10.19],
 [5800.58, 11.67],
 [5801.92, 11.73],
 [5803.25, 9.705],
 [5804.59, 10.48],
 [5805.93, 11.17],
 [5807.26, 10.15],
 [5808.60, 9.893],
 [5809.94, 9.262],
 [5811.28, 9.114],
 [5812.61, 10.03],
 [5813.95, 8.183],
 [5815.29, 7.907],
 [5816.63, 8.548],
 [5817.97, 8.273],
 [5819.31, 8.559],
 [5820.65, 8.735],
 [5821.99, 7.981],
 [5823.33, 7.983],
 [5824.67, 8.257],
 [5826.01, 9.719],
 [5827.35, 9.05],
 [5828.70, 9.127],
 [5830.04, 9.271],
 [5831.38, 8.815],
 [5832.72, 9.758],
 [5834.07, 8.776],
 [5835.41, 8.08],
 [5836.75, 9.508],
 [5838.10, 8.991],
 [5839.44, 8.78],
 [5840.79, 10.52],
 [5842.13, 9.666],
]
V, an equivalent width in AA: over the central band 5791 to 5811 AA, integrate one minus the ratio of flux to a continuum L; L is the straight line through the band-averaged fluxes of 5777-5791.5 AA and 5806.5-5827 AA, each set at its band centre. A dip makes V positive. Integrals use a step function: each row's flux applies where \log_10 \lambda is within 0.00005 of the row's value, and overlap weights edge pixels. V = -2.7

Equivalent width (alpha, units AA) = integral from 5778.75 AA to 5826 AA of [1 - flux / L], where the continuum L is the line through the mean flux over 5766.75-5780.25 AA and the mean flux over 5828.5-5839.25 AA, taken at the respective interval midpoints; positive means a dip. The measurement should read -2.9 AA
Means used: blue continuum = 9.08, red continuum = 9.03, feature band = 9.61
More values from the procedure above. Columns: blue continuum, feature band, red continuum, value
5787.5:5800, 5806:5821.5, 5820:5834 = 0.5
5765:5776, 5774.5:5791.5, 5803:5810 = 0.2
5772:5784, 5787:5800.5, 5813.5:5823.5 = -1.6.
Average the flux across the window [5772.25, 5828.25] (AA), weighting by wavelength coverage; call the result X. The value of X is 9.56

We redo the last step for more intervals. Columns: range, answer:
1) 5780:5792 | 9.67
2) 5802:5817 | 9.6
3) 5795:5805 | 10.6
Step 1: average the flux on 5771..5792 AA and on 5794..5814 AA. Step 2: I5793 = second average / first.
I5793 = 1.1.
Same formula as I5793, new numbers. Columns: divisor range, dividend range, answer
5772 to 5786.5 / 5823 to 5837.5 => 0.94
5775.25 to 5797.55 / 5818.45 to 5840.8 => 0.92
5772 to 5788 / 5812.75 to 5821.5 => 0.89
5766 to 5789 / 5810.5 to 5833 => 0.93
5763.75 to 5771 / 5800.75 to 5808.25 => 1.19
